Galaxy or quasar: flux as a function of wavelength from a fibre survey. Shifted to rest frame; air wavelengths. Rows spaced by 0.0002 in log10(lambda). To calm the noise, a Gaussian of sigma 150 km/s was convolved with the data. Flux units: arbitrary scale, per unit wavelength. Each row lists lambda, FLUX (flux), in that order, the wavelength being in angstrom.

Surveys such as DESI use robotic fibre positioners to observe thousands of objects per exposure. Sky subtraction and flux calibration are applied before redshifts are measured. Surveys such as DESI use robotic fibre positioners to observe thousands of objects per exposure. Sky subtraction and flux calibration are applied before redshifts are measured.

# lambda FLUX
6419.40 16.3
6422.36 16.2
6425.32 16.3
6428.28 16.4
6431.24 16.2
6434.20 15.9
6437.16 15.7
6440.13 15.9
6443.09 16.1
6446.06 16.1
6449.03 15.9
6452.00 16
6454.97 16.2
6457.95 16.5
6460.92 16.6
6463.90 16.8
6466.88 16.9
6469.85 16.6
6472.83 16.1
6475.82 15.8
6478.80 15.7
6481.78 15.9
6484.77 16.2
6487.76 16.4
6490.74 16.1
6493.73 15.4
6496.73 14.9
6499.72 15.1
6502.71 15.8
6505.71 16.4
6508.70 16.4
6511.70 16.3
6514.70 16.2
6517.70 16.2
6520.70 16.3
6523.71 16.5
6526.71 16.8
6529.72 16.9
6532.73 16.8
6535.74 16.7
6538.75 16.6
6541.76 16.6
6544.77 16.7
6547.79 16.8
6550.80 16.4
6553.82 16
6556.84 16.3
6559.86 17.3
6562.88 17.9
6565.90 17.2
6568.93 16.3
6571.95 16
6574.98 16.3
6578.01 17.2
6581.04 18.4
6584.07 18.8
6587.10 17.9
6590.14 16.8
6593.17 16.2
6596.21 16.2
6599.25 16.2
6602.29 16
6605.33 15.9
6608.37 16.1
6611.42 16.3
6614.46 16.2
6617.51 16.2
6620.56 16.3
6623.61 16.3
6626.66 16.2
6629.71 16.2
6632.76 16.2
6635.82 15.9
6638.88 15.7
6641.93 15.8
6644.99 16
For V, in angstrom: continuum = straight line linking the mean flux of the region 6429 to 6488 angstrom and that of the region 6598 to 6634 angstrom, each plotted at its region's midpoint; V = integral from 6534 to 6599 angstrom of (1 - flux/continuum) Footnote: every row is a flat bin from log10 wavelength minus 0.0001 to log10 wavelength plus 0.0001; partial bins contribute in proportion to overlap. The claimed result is -2.8 angstrom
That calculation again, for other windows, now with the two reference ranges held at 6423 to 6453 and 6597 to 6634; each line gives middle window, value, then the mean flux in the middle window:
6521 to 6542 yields -0.7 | 16.7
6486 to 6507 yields 0.5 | 15.7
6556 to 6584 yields -1.7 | 17.1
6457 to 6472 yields -0.5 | 16.7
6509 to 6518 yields -0.1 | 16.3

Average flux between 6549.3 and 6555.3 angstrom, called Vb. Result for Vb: 16.2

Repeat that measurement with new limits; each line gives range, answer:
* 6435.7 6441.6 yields 15.8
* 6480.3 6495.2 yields 16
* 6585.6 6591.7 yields 17.3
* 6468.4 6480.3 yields 16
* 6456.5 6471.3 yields 16.7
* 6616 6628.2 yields 16.3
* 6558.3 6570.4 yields 17.2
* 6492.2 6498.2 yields 15.1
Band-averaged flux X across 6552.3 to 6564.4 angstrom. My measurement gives 16.9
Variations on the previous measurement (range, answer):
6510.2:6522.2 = 16.3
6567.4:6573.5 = 16.1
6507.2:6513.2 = 16.4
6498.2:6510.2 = 15.9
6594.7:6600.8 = 16.2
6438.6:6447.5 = 16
